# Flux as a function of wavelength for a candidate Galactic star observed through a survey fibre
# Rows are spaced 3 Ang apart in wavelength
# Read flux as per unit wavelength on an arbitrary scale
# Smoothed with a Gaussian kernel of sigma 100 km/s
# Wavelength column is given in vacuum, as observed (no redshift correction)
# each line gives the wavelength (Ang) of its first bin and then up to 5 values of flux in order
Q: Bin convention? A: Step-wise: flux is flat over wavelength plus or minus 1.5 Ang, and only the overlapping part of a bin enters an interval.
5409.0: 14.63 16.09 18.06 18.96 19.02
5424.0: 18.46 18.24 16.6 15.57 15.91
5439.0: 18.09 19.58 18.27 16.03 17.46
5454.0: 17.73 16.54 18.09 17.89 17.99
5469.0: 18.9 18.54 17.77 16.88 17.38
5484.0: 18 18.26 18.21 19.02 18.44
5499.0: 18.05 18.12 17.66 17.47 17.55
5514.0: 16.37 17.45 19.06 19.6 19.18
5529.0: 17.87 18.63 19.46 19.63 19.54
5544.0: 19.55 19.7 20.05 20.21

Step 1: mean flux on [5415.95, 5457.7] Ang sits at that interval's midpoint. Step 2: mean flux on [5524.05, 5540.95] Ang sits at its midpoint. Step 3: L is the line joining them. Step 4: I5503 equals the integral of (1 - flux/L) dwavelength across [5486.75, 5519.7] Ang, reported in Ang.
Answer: 1.2 Ang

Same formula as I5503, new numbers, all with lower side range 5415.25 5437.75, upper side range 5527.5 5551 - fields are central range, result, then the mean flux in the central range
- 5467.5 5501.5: 0.60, 18.1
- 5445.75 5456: 0.46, 17.1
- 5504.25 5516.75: 1.06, 17.3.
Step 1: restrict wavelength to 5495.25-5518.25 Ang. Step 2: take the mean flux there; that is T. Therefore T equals 17.6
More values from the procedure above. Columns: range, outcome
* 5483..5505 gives 18.3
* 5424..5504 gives 17.8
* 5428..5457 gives 17.2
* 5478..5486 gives 17.6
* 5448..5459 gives 17.1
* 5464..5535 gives 18.1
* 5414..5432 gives 18.2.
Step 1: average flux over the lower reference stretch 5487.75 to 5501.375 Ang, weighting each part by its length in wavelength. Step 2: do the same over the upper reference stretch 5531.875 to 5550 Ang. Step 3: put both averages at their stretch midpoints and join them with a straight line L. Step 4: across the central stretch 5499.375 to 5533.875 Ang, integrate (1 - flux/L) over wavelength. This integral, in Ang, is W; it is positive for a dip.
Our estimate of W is 1.5 Ang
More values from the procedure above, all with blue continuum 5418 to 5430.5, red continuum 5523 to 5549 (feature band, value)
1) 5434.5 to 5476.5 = 1.80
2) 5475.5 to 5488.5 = 0.79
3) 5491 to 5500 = 0.18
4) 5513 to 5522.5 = 0.59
